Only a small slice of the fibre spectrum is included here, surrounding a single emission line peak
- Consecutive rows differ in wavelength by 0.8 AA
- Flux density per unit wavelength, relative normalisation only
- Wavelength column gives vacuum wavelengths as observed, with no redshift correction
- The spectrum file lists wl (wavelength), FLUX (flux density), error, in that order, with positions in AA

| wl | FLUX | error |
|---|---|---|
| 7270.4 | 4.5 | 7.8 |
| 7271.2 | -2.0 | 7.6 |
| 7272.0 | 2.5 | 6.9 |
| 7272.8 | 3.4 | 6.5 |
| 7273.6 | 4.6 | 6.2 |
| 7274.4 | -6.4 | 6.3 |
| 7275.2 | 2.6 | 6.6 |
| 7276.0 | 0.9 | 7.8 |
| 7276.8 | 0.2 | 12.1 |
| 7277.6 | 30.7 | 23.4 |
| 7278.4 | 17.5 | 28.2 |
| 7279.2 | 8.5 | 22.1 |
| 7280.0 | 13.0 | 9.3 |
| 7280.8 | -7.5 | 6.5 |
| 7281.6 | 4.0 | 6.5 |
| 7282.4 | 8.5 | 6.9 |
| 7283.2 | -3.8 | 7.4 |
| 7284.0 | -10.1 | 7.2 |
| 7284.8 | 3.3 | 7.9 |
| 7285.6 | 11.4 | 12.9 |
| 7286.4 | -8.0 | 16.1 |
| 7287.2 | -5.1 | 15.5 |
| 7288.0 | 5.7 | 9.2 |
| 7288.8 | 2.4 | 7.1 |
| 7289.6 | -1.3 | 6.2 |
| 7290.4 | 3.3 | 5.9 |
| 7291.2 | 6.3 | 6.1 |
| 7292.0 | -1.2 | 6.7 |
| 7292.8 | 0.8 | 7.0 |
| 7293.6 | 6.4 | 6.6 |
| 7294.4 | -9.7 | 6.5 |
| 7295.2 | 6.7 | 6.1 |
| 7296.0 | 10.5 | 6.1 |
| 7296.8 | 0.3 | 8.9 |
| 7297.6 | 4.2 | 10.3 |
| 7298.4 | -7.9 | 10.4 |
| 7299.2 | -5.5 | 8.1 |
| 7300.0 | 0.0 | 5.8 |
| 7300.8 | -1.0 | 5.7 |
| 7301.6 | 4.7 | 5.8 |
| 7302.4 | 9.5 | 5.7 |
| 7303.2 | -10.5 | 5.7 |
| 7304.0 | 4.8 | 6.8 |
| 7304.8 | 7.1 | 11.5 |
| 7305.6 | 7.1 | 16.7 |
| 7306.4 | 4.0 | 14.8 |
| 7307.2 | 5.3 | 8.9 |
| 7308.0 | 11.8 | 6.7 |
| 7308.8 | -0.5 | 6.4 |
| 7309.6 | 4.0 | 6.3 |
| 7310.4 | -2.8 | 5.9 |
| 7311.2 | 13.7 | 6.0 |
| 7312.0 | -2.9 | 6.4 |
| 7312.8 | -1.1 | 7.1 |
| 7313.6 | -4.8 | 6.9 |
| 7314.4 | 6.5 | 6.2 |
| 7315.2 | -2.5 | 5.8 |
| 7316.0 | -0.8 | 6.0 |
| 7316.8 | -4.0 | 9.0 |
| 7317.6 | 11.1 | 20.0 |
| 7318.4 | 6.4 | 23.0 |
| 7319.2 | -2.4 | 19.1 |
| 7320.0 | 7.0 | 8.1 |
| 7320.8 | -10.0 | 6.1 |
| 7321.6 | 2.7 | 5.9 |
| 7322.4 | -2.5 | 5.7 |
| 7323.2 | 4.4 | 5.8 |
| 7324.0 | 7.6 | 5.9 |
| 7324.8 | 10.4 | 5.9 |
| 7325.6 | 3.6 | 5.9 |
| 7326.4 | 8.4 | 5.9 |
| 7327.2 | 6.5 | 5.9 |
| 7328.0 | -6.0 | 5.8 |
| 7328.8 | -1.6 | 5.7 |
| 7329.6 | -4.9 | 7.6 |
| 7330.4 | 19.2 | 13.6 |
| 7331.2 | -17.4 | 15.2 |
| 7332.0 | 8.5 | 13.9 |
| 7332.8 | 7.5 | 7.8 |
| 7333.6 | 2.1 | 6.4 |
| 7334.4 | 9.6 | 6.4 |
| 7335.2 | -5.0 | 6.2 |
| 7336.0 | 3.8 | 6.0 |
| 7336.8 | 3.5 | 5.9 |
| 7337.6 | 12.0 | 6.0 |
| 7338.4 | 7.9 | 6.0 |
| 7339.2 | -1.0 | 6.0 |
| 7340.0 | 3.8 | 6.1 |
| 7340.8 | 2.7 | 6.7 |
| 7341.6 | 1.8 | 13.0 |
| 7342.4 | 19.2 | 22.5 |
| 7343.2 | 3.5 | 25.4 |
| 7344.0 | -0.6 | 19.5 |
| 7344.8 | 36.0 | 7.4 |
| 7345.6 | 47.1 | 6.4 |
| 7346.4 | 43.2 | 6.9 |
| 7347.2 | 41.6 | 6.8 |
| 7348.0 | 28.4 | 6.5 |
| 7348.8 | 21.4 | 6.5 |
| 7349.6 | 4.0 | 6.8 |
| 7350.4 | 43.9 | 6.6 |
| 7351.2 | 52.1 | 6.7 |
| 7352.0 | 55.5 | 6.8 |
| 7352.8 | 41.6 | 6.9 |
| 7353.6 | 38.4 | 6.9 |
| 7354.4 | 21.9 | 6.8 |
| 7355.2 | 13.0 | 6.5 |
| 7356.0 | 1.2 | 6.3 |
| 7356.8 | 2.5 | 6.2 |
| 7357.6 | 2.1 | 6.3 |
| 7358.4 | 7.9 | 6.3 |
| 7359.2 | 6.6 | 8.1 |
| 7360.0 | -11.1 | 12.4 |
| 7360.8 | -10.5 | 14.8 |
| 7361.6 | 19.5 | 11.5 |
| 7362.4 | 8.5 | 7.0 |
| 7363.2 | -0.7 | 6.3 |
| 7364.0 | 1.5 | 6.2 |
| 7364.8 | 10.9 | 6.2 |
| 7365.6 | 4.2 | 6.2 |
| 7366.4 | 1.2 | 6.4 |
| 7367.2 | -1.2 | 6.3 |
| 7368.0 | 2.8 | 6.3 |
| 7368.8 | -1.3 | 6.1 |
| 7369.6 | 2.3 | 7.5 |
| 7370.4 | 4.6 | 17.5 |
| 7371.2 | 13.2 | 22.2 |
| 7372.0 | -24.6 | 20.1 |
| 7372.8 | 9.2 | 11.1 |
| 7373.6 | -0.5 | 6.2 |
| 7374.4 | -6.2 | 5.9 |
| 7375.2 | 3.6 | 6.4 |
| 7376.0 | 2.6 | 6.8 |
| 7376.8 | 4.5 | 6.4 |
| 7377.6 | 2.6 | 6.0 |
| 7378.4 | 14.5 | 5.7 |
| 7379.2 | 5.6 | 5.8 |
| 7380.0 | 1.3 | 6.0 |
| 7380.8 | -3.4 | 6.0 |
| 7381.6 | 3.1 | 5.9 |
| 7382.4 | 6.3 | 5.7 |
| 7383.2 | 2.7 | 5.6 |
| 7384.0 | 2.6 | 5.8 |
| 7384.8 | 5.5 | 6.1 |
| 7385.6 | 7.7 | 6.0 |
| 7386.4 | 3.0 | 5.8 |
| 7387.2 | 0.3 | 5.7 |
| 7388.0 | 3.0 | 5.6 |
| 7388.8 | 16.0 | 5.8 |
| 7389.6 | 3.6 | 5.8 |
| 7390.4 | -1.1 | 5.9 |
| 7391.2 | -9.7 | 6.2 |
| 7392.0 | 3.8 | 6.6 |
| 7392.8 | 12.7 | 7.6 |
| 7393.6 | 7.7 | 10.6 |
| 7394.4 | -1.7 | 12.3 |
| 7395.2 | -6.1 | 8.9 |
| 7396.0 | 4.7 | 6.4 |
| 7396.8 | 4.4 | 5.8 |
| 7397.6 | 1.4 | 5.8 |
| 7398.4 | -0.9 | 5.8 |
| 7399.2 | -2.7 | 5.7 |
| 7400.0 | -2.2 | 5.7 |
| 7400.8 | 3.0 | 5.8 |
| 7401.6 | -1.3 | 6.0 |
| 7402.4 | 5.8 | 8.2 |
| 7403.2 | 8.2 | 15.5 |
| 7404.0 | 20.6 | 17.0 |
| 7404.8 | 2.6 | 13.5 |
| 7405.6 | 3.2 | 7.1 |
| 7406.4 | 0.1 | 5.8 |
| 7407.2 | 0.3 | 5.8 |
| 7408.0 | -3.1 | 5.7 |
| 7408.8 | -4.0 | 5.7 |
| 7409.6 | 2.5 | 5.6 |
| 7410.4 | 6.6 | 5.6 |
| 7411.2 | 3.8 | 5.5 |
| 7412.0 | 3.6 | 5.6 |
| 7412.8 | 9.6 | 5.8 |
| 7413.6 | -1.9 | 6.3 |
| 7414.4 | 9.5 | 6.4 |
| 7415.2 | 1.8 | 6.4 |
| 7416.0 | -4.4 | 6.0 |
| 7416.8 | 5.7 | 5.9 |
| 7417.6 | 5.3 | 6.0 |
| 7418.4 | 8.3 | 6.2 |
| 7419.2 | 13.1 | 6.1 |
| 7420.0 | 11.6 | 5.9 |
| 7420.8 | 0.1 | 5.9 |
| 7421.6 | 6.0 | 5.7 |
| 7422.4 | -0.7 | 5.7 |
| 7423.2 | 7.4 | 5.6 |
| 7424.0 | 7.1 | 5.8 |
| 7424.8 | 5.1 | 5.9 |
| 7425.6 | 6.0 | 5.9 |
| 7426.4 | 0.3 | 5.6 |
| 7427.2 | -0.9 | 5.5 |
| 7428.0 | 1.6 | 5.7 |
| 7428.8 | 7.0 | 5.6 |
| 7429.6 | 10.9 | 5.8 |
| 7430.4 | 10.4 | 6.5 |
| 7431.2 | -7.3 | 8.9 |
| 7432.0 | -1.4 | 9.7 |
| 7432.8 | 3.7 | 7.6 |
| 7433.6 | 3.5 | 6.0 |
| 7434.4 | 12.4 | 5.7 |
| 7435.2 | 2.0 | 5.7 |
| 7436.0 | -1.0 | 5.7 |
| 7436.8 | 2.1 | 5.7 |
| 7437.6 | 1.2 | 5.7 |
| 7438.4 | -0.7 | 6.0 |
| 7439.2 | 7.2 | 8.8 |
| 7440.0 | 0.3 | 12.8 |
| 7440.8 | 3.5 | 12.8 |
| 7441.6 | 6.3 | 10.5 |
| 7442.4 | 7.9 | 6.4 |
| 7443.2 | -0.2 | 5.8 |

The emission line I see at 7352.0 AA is [O II]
